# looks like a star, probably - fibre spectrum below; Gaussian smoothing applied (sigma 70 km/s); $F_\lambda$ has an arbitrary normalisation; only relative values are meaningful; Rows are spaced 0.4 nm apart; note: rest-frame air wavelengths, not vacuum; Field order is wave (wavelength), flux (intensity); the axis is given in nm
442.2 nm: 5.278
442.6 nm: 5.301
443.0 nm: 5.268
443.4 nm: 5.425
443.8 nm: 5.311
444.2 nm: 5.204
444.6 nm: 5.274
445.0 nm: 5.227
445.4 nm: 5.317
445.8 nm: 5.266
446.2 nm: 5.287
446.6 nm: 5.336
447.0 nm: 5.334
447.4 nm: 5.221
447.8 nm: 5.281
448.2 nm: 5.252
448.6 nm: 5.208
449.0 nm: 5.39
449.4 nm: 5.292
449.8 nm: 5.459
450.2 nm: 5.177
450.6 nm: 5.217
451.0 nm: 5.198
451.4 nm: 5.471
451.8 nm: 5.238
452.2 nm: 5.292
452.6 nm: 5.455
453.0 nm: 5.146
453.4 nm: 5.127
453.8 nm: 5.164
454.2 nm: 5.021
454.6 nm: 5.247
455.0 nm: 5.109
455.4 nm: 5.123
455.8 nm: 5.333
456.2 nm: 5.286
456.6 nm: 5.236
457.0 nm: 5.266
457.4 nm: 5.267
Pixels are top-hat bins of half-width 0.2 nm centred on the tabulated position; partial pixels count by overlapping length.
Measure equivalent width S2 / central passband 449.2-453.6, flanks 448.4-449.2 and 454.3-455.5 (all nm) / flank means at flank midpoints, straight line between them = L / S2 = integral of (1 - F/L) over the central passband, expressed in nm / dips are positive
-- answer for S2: -0.04 nm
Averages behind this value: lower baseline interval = 5.3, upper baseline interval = 5.15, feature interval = 5.28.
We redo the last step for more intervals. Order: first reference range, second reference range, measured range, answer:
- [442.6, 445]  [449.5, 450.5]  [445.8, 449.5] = 0.01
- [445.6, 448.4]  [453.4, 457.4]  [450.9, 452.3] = -0.02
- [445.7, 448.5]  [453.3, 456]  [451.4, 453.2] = -0.04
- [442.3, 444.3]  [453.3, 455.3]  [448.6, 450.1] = -0.04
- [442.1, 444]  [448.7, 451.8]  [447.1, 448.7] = 0.02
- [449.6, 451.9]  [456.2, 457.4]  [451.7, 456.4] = 0.06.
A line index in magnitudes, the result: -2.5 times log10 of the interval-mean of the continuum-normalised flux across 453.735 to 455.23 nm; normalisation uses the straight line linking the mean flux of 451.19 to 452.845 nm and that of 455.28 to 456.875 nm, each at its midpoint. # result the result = 0.03 mag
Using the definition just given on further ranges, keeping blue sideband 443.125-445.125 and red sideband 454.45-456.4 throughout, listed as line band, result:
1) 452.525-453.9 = 0.01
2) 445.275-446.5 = 0.00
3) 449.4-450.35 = -0.01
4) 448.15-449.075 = 0.00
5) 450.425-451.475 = -0.01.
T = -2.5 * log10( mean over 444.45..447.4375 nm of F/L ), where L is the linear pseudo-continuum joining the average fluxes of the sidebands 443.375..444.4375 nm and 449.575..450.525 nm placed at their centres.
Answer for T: 0.00 mag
